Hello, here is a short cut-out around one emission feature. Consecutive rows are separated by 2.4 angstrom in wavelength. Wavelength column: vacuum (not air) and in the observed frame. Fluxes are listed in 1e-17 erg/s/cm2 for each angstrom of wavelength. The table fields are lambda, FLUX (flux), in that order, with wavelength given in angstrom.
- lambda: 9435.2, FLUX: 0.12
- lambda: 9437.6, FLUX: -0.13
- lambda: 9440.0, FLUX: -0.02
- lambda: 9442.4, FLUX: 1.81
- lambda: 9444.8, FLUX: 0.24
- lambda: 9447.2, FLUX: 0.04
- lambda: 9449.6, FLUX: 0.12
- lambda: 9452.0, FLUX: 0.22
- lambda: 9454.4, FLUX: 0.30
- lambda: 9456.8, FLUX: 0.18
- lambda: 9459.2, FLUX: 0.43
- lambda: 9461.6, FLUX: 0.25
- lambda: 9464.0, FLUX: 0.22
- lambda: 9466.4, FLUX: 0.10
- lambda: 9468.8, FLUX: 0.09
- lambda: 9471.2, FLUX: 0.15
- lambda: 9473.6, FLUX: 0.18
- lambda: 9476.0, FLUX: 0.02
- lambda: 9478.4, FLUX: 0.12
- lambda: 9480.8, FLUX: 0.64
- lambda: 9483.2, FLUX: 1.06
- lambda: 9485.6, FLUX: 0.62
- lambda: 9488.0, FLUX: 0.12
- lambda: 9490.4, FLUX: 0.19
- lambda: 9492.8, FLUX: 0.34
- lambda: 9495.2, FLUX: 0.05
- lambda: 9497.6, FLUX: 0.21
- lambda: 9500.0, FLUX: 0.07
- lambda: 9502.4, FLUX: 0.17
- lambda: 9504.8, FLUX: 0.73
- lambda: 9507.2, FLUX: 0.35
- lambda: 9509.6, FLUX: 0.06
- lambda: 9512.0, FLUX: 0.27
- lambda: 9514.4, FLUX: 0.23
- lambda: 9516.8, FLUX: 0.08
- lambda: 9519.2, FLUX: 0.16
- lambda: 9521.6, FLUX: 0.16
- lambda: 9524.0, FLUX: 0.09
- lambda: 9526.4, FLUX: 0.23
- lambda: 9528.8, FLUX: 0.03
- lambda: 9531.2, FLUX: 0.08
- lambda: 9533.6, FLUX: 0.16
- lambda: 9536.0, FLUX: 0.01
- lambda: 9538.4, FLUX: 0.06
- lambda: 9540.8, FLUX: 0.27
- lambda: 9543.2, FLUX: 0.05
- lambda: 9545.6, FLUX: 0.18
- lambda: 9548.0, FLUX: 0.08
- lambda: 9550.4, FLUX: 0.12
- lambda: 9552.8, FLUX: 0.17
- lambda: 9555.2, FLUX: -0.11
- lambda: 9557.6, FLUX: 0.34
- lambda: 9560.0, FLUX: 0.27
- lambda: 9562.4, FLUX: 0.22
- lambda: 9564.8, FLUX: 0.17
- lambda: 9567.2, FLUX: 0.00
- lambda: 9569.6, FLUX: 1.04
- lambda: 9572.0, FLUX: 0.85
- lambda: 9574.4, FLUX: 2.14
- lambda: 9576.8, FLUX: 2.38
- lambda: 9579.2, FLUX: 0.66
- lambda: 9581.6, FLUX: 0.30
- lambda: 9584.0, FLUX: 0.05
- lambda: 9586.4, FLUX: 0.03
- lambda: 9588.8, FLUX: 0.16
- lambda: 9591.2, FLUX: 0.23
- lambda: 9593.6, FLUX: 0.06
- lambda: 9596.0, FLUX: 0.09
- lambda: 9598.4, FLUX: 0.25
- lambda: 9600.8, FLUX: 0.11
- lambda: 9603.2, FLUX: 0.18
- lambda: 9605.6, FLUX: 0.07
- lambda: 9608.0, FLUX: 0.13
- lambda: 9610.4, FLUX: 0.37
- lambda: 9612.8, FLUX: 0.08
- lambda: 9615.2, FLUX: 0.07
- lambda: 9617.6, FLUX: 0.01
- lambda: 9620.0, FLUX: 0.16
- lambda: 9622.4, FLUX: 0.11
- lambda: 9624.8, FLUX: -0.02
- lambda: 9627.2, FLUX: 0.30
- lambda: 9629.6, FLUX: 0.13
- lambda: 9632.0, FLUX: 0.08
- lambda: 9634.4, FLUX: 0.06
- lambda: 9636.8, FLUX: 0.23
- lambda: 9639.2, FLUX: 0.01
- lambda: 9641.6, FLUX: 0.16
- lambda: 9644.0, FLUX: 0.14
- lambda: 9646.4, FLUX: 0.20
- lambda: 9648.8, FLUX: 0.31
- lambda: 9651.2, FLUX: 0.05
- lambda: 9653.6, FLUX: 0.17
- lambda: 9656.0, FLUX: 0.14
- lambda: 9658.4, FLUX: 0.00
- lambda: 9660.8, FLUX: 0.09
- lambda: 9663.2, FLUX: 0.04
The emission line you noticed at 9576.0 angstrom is [O III] 5007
